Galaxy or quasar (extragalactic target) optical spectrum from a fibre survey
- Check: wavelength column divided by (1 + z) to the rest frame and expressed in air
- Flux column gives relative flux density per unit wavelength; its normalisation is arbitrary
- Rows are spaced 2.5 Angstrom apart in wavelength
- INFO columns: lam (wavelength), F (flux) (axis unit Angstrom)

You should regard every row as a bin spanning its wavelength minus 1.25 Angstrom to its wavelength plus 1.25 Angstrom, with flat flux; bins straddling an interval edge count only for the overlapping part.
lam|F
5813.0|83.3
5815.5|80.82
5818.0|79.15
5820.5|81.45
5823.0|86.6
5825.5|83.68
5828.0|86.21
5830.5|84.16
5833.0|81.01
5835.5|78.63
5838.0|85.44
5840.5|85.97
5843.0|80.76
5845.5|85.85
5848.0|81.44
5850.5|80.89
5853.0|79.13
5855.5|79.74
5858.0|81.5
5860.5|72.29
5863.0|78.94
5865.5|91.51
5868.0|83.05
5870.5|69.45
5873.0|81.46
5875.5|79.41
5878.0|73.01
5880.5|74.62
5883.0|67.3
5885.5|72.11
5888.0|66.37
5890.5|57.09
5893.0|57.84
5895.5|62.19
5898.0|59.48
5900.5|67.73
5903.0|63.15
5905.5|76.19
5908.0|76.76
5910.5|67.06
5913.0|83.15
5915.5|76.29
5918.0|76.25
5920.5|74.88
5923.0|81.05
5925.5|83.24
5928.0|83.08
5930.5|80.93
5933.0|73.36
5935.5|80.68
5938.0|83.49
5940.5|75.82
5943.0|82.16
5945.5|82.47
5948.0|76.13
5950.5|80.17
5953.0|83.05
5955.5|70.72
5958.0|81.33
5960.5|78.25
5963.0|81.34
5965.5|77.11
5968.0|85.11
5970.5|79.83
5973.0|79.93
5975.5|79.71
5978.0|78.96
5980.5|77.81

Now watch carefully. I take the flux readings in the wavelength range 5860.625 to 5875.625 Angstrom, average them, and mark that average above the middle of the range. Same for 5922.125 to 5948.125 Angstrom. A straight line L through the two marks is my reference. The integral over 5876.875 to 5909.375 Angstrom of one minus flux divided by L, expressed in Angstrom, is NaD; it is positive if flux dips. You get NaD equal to 5.27 Angstrom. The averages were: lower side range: 80.1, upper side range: 80.4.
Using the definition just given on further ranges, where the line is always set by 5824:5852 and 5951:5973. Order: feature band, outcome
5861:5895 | 3.74 Angstrom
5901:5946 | 1.76 Angstrom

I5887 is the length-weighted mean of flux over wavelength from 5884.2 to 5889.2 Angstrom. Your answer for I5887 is 69.2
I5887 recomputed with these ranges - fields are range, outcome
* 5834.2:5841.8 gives 83.3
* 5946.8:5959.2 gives 78.3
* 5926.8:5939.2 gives 80.3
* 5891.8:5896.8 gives 60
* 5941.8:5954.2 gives 80.8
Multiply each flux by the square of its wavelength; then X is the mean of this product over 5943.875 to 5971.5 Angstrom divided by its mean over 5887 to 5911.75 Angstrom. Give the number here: 1.2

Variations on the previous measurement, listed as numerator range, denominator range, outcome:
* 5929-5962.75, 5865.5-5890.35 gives 1.09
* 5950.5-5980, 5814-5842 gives 1.00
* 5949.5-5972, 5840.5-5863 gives 1.03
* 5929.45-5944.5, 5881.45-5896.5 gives 1.26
